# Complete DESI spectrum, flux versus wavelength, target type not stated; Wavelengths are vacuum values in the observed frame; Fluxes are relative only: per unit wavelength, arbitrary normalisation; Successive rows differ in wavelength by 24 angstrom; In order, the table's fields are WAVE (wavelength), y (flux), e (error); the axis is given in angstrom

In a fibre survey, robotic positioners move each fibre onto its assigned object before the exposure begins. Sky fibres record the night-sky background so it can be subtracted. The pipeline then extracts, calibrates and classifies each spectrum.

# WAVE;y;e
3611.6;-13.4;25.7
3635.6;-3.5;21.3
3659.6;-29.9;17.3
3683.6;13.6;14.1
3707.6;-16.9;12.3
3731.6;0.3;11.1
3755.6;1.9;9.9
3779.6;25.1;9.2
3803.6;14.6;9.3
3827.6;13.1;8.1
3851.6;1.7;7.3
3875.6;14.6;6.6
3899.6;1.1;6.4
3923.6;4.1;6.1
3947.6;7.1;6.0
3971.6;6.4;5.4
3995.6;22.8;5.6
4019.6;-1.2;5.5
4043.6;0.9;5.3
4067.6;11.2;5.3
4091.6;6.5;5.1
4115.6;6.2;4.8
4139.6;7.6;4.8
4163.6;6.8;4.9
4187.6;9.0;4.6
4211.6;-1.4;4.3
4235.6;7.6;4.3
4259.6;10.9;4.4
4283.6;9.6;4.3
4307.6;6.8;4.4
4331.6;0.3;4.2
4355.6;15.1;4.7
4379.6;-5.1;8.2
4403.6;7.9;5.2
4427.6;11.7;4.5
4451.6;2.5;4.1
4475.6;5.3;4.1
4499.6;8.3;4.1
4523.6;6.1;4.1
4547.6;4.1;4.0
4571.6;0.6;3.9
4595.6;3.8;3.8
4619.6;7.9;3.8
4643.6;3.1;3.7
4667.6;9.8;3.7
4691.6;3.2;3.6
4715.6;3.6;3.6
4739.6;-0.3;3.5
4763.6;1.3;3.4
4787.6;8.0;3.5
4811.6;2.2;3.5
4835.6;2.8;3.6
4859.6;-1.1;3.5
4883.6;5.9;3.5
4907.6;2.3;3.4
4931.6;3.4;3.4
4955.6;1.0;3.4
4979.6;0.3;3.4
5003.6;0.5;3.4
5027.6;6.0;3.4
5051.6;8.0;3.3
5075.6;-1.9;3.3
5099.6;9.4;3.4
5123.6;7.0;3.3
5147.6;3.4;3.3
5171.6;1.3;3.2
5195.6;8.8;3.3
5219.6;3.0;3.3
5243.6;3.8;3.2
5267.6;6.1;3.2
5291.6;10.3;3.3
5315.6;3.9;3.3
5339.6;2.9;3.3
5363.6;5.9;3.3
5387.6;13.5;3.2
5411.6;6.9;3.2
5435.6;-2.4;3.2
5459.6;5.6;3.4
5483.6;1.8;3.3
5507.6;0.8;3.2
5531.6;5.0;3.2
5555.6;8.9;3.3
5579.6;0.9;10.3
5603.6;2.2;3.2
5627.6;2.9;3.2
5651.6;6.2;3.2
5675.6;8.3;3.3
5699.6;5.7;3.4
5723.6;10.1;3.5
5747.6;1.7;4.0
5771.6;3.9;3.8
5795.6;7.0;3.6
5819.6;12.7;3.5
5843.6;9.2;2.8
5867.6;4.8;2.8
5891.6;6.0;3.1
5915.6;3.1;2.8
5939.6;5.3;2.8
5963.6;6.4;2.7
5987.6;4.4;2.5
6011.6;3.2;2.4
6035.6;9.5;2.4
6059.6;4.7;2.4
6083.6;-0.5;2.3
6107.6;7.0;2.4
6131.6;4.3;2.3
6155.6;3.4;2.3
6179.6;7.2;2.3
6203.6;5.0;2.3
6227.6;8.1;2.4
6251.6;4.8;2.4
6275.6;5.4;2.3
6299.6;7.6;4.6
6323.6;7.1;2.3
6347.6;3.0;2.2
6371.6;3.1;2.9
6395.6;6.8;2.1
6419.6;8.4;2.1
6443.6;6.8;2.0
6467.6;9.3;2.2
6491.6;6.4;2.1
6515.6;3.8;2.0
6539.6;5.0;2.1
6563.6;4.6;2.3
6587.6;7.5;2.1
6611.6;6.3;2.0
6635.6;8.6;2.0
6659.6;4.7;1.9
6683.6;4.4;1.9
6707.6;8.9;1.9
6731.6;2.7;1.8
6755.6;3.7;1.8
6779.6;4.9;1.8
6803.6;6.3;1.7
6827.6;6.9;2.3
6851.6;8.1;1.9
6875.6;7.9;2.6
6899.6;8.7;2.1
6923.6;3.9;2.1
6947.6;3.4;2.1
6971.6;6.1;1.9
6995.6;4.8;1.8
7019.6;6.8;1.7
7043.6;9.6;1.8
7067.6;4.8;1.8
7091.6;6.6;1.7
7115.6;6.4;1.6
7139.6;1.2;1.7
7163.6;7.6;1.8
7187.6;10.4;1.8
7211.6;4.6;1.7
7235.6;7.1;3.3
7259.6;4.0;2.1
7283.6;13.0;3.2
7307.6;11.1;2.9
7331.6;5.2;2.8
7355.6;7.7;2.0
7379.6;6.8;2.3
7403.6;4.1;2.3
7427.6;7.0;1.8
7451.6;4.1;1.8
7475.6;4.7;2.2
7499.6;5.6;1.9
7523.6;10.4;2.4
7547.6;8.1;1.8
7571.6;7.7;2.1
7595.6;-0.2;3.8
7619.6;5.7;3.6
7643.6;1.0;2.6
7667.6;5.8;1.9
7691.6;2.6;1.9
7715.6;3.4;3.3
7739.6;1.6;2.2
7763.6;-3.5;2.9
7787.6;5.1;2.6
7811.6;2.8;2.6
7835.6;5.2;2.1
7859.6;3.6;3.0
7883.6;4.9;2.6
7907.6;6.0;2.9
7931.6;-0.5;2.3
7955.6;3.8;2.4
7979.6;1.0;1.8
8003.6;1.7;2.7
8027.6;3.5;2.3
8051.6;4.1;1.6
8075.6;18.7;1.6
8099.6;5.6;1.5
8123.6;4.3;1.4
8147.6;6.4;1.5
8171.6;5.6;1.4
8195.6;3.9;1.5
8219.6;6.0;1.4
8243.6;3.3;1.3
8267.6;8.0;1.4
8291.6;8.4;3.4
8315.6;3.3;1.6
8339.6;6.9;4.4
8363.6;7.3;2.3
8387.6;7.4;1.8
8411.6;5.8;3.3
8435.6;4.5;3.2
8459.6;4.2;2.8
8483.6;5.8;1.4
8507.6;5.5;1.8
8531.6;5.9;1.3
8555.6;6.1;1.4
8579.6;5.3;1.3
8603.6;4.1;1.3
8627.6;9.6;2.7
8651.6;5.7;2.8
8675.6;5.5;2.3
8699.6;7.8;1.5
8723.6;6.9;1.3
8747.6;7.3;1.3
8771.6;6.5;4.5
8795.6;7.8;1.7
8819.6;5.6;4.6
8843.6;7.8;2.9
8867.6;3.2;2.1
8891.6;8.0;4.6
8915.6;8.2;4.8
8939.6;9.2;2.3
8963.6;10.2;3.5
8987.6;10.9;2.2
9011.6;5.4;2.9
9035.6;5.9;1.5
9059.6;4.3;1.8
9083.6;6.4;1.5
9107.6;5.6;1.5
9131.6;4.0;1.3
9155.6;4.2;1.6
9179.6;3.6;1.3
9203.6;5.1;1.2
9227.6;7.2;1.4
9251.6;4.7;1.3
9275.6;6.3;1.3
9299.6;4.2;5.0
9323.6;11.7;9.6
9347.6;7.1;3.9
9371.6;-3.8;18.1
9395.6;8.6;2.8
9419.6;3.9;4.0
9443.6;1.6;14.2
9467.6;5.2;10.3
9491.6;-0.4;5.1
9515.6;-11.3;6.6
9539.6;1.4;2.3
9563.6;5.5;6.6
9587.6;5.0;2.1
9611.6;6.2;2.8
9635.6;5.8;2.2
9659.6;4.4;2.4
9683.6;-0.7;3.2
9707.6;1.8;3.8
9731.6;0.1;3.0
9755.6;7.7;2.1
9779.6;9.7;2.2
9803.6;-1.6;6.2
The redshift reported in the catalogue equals 1.17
